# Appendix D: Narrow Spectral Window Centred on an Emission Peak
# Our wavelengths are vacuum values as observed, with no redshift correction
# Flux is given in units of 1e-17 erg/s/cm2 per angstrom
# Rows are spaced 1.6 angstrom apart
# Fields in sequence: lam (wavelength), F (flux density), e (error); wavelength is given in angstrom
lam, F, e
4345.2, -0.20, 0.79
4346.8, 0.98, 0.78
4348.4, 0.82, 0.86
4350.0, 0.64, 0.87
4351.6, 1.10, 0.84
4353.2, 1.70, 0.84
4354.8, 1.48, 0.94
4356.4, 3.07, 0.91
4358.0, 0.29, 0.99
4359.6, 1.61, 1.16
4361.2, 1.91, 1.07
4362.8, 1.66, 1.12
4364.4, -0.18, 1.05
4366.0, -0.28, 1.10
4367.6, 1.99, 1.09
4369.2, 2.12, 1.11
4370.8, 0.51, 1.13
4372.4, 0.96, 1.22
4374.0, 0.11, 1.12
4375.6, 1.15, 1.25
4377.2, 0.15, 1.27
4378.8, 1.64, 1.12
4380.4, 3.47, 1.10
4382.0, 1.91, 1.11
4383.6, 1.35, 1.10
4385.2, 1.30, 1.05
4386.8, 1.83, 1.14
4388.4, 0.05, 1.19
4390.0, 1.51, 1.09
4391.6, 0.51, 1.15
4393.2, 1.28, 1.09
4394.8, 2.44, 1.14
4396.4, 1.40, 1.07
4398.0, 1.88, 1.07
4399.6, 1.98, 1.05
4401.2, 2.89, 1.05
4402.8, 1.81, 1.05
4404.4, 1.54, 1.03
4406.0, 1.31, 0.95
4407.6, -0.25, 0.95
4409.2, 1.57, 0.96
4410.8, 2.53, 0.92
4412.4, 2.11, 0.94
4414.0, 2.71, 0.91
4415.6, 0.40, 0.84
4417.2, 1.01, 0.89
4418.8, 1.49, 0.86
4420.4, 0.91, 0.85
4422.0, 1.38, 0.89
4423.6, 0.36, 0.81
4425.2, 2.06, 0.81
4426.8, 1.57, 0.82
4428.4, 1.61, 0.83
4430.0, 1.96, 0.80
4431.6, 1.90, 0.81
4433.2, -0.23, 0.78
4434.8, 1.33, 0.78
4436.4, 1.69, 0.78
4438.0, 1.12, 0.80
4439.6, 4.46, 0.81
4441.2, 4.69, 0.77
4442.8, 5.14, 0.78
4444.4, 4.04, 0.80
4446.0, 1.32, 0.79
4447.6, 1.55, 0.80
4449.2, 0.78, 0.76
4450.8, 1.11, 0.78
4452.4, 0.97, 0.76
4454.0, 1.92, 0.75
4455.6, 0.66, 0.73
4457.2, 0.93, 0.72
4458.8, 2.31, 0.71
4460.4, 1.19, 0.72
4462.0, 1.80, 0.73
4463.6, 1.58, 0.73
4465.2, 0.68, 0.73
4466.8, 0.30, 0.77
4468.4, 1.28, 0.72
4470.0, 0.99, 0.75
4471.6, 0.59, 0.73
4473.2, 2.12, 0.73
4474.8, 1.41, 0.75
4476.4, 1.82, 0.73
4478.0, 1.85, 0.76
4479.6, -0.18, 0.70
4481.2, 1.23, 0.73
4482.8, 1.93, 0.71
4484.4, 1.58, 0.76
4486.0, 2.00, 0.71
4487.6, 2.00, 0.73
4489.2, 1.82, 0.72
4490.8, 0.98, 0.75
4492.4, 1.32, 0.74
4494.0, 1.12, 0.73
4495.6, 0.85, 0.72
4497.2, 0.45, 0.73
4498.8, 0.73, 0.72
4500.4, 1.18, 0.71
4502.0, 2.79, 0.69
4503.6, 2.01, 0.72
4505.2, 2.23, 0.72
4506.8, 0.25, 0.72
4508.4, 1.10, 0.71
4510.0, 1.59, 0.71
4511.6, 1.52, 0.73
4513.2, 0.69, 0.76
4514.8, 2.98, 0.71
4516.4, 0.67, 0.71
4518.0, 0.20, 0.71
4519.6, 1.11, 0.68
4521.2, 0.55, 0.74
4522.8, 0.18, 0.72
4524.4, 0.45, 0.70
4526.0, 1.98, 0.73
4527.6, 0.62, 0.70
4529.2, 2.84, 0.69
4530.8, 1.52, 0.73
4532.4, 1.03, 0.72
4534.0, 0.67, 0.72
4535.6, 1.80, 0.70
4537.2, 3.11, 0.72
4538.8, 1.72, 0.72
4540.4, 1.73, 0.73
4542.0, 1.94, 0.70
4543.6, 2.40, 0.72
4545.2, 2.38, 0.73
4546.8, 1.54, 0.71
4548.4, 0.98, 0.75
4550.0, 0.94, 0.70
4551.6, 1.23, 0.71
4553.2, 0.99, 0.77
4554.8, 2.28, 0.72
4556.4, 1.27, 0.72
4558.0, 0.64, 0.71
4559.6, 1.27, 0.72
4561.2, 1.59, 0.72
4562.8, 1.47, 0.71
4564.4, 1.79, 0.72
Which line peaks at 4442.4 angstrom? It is [O II]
